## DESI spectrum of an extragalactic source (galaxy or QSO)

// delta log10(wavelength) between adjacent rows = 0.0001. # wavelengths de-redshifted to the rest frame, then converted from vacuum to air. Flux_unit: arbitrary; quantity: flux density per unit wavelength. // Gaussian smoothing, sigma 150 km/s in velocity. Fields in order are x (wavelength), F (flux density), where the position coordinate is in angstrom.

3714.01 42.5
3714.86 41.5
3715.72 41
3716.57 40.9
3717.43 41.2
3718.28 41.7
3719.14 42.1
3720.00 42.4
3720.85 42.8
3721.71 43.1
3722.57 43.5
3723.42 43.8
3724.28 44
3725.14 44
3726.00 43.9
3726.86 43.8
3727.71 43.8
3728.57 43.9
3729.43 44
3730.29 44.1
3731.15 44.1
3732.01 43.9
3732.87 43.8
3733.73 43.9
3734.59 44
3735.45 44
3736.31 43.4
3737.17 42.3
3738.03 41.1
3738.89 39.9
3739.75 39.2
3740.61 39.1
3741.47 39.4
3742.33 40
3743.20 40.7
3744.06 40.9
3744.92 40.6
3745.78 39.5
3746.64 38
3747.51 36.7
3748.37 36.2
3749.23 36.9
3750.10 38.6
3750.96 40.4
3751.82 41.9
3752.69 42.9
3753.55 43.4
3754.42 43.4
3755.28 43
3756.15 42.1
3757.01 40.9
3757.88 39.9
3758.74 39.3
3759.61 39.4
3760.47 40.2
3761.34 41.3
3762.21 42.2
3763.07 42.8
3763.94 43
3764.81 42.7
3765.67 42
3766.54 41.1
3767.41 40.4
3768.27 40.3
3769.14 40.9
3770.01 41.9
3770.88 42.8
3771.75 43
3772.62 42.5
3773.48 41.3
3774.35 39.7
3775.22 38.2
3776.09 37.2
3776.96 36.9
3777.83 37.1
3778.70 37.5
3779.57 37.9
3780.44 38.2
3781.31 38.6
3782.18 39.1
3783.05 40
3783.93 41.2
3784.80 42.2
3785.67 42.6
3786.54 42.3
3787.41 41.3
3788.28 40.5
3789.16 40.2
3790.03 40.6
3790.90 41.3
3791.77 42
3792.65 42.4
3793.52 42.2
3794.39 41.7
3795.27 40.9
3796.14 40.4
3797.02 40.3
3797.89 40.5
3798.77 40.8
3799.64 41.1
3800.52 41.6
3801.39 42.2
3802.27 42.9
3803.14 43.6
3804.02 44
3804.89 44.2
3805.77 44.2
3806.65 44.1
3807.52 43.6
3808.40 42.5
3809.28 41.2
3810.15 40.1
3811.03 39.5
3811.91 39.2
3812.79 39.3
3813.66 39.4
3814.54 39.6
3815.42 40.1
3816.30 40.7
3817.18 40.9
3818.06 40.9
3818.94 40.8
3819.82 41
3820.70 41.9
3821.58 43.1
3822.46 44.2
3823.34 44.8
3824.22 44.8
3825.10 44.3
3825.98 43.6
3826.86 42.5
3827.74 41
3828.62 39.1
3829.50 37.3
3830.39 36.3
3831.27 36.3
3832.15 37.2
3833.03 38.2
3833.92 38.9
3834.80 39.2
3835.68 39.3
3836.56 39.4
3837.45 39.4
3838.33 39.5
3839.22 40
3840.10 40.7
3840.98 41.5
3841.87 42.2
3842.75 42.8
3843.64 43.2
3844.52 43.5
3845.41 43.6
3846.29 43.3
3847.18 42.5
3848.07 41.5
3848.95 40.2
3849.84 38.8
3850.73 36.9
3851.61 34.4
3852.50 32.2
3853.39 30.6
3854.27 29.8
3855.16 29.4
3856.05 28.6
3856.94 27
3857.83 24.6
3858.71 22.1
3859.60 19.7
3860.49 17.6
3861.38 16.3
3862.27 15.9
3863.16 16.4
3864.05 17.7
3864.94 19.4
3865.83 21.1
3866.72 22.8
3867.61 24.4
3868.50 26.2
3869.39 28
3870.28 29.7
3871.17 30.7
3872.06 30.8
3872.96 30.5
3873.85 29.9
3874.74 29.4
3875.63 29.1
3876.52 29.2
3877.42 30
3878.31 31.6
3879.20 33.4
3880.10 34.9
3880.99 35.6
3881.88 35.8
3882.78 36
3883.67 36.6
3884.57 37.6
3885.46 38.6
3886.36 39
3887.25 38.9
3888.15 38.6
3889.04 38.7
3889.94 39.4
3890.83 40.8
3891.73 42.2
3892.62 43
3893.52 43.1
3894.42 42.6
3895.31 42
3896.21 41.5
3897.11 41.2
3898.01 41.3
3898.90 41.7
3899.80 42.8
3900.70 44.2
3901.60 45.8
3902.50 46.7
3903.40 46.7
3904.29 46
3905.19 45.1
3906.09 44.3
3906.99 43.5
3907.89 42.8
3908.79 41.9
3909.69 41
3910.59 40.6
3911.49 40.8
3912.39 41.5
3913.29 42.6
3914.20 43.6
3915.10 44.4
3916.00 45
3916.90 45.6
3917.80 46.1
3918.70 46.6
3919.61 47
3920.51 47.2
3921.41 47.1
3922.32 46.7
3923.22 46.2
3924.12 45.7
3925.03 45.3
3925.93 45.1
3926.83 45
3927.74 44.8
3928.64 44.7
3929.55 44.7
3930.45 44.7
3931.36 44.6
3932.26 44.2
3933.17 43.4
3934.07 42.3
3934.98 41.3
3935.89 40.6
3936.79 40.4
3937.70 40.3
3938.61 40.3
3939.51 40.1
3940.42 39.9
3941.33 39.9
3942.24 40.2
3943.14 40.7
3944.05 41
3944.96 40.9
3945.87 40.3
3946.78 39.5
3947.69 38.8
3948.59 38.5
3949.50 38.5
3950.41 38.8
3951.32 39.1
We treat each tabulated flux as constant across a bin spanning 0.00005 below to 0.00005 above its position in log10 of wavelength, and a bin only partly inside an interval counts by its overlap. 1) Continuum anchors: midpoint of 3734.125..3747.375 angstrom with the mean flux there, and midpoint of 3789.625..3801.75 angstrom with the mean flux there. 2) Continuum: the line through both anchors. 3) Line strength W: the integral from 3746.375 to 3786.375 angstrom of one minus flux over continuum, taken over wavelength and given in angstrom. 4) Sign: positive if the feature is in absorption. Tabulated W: 0.6 angstrom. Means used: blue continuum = 40.7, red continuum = 41.3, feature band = 40.4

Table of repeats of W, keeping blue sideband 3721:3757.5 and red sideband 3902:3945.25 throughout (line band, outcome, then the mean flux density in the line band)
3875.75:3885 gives 2.0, 33.9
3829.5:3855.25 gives 2.4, 38.7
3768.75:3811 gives 1.2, 41.1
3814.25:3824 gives 0.2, 41.7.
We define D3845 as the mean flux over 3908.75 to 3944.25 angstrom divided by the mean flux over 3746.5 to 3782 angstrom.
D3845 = 1.08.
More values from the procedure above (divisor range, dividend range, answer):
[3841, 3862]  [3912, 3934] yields 1.34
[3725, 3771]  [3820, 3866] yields 0.85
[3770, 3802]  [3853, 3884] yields 0.67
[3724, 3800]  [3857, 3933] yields 0.91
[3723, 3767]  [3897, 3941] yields 1.05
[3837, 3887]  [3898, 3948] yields 1.35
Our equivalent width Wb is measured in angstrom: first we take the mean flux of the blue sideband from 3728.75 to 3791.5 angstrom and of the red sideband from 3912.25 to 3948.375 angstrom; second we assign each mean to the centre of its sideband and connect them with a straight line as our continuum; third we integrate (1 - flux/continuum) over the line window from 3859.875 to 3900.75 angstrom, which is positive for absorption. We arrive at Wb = 9.3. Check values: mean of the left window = 40.9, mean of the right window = 43.2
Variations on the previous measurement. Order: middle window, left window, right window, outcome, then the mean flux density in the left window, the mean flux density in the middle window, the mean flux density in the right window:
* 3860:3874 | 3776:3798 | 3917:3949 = 6.14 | 40.2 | 23.4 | 43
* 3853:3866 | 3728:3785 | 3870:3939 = 5.87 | 40.9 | 22.4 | 40.9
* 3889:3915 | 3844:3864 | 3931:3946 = -4.42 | 30.5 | 42.7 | 41.2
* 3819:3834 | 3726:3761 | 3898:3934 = 0.68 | 41.3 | 40.9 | 44.5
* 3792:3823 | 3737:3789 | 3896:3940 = -0.16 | 40.4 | 41.6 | 43.8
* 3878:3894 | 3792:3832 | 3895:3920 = 1.89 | 41.4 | 38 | 43.6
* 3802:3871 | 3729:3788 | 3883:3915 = 8.52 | 40.9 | 36.3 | 41.9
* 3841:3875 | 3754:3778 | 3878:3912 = 8.81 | 41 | 30.2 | 40.7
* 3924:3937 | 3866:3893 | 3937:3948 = -1.64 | 33.6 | 43.8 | 40.2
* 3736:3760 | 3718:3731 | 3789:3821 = 1.41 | 43.4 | 40.3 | 41.4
